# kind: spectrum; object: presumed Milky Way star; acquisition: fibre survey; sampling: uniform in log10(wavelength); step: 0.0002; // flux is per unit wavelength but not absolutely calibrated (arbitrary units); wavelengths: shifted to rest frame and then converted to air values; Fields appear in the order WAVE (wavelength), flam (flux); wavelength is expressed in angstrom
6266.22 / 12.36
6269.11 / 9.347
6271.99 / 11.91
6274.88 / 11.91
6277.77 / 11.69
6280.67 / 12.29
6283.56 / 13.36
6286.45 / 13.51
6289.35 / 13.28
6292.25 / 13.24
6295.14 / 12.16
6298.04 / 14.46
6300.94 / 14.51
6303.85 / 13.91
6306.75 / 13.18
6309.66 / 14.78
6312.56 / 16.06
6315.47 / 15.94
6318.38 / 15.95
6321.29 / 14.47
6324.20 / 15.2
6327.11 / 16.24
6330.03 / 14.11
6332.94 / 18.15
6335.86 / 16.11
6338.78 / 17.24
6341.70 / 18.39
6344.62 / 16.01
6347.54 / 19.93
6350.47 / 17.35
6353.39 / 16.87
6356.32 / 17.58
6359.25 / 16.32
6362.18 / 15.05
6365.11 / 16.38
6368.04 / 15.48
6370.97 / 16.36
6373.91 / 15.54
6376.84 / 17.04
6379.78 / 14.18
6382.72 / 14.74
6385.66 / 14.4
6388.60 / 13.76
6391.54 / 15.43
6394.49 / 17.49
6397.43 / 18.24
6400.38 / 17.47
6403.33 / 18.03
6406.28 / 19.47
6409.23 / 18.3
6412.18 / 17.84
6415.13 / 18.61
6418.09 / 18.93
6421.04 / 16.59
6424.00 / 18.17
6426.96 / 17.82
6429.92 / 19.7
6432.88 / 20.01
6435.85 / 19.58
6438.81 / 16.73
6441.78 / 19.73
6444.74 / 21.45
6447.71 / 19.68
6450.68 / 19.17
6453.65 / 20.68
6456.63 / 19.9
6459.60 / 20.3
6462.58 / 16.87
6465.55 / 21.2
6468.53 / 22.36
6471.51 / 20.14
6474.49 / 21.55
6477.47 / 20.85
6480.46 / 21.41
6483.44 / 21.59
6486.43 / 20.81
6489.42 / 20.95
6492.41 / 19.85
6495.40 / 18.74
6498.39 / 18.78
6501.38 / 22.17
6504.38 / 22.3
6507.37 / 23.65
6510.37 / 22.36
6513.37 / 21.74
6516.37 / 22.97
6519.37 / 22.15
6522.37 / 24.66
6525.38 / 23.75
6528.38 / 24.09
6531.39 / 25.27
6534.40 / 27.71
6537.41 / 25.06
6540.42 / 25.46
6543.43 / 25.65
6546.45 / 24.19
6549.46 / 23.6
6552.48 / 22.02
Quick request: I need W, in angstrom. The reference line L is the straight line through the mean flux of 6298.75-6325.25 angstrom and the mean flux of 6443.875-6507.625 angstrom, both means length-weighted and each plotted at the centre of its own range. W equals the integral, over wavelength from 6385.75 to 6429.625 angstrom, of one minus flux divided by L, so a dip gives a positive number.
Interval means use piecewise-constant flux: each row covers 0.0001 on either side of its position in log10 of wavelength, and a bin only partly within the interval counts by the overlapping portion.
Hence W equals 1.65 angstrom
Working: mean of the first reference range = 14.9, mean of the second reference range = 20.6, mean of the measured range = 17.5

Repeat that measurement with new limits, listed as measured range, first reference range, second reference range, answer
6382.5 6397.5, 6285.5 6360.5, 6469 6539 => 2.1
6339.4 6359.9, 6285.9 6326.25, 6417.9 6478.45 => -2.0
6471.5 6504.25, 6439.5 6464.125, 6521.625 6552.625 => 1.6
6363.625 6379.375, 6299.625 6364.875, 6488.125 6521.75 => 1.2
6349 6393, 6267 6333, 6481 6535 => 2.4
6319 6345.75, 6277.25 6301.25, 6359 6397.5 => -3.4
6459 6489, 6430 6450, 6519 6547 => 1.1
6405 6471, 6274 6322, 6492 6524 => -0.3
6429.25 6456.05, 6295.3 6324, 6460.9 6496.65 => -0.5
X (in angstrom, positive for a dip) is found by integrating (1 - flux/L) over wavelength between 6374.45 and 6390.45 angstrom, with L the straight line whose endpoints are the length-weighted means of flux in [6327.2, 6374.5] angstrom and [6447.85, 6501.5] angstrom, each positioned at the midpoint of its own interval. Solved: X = 2.48 angstrom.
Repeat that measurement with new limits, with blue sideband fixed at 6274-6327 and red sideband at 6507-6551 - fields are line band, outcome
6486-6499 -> 1.6 angstrom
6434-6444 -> 0.6 angstrom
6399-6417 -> 0.4 angstrom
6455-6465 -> 0.9 angstrom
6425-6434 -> 0.3 angstrom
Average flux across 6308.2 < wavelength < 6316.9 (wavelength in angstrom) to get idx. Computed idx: 15.6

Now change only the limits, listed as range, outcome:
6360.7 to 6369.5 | 15.6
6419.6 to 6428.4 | 17.5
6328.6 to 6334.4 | 16.2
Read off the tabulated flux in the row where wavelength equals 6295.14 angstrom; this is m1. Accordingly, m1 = 12.16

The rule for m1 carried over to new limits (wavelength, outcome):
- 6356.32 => 17.58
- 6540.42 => 25.46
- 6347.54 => 19.93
